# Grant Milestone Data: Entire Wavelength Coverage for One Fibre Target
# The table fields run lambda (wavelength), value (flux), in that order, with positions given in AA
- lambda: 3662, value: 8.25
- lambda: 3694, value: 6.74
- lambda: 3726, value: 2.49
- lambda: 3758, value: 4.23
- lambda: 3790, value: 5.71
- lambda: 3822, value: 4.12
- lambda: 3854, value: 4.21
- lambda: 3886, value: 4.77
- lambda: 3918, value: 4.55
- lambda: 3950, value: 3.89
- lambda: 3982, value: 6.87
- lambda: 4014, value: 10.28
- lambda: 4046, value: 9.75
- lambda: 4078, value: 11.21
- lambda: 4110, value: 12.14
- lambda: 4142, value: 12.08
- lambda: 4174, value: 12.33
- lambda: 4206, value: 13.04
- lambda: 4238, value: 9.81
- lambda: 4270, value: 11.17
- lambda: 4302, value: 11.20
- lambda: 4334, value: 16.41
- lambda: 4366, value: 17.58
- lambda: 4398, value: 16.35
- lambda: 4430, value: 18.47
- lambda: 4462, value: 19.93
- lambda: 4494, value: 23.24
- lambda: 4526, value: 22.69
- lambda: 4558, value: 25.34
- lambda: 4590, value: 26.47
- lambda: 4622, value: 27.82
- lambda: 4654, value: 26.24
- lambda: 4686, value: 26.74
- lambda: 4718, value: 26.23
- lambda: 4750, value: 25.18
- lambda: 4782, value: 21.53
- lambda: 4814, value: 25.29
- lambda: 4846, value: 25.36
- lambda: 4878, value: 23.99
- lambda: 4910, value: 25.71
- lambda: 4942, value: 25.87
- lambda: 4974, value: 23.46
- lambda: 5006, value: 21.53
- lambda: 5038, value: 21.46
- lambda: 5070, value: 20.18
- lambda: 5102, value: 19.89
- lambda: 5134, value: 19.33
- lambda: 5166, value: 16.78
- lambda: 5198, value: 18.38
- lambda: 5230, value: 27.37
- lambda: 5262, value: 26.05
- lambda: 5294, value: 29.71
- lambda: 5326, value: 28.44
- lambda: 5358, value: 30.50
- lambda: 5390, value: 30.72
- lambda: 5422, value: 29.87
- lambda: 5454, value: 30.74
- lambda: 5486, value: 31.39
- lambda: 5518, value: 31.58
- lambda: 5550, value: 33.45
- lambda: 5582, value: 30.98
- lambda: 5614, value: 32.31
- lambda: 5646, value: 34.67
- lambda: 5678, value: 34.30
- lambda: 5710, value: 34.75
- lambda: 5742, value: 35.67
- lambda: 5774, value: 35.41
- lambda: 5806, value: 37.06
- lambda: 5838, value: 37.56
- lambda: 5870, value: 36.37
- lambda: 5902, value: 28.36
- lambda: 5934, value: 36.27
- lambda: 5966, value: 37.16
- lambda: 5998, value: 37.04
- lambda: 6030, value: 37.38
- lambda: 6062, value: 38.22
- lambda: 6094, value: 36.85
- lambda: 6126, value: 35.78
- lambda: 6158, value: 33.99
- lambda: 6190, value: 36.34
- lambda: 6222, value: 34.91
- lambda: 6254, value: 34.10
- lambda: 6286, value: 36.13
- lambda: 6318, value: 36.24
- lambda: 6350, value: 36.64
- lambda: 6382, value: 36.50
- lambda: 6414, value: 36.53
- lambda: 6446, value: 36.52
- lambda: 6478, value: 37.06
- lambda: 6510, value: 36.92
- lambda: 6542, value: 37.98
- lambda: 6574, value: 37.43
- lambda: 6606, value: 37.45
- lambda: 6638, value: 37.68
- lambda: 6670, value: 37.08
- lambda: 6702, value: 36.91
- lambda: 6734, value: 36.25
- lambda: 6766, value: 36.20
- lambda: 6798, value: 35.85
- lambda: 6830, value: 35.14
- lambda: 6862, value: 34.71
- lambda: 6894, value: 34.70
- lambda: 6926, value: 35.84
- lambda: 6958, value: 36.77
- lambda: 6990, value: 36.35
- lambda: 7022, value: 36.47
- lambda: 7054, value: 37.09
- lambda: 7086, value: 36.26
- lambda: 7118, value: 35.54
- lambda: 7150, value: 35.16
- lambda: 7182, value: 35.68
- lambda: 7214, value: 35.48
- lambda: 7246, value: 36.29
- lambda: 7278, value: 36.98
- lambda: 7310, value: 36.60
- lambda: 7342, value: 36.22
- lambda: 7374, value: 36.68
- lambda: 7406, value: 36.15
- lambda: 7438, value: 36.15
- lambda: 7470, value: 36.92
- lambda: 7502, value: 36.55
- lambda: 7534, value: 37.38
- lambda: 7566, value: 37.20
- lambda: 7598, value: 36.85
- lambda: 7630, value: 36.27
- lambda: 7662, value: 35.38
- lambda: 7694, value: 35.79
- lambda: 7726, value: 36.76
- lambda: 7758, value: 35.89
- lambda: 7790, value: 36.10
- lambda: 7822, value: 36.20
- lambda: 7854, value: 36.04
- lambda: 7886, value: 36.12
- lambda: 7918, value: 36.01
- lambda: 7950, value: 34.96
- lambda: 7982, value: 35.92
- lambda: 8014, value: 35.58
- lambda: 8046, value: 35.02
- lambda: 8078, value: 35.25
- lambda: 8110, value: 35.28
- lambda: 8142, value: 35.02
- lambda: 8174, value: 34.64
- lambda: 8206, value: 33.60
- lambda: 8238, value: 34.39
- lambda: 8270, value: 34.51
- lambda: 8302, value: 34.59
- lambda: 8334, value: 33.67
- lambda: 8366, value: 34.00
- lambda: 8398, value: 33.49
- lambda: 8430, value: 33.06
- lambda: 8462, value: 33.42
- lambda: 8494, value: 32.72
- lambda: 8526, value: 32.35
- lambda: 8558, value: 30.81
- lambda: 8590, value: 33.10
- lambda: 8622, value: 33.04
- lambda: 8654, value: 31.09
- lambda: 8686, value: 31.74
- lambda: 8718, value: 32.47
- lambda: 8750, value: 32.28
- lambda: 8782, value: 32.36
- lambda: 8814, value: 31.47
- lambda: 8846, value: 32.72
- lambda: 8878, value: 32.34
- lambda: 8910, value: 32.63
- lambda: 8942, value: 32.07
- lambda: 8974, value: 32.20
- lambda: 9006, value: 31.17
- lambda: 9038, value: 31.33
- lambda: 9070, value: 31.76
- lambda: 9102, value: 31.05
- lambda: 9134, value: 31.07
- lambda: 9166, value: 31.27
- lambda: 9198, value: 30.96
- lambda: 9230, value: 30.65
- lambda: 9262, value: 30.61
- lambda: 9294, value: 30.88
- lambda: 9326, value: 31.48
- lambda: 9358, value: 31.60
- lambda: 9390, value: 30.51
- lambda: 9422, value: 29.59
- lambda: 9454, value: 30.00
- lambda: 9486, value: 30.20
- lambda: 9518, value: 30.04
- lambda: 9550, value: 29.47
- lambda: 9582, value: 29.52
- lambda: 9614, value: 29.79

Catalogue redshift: 0.000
